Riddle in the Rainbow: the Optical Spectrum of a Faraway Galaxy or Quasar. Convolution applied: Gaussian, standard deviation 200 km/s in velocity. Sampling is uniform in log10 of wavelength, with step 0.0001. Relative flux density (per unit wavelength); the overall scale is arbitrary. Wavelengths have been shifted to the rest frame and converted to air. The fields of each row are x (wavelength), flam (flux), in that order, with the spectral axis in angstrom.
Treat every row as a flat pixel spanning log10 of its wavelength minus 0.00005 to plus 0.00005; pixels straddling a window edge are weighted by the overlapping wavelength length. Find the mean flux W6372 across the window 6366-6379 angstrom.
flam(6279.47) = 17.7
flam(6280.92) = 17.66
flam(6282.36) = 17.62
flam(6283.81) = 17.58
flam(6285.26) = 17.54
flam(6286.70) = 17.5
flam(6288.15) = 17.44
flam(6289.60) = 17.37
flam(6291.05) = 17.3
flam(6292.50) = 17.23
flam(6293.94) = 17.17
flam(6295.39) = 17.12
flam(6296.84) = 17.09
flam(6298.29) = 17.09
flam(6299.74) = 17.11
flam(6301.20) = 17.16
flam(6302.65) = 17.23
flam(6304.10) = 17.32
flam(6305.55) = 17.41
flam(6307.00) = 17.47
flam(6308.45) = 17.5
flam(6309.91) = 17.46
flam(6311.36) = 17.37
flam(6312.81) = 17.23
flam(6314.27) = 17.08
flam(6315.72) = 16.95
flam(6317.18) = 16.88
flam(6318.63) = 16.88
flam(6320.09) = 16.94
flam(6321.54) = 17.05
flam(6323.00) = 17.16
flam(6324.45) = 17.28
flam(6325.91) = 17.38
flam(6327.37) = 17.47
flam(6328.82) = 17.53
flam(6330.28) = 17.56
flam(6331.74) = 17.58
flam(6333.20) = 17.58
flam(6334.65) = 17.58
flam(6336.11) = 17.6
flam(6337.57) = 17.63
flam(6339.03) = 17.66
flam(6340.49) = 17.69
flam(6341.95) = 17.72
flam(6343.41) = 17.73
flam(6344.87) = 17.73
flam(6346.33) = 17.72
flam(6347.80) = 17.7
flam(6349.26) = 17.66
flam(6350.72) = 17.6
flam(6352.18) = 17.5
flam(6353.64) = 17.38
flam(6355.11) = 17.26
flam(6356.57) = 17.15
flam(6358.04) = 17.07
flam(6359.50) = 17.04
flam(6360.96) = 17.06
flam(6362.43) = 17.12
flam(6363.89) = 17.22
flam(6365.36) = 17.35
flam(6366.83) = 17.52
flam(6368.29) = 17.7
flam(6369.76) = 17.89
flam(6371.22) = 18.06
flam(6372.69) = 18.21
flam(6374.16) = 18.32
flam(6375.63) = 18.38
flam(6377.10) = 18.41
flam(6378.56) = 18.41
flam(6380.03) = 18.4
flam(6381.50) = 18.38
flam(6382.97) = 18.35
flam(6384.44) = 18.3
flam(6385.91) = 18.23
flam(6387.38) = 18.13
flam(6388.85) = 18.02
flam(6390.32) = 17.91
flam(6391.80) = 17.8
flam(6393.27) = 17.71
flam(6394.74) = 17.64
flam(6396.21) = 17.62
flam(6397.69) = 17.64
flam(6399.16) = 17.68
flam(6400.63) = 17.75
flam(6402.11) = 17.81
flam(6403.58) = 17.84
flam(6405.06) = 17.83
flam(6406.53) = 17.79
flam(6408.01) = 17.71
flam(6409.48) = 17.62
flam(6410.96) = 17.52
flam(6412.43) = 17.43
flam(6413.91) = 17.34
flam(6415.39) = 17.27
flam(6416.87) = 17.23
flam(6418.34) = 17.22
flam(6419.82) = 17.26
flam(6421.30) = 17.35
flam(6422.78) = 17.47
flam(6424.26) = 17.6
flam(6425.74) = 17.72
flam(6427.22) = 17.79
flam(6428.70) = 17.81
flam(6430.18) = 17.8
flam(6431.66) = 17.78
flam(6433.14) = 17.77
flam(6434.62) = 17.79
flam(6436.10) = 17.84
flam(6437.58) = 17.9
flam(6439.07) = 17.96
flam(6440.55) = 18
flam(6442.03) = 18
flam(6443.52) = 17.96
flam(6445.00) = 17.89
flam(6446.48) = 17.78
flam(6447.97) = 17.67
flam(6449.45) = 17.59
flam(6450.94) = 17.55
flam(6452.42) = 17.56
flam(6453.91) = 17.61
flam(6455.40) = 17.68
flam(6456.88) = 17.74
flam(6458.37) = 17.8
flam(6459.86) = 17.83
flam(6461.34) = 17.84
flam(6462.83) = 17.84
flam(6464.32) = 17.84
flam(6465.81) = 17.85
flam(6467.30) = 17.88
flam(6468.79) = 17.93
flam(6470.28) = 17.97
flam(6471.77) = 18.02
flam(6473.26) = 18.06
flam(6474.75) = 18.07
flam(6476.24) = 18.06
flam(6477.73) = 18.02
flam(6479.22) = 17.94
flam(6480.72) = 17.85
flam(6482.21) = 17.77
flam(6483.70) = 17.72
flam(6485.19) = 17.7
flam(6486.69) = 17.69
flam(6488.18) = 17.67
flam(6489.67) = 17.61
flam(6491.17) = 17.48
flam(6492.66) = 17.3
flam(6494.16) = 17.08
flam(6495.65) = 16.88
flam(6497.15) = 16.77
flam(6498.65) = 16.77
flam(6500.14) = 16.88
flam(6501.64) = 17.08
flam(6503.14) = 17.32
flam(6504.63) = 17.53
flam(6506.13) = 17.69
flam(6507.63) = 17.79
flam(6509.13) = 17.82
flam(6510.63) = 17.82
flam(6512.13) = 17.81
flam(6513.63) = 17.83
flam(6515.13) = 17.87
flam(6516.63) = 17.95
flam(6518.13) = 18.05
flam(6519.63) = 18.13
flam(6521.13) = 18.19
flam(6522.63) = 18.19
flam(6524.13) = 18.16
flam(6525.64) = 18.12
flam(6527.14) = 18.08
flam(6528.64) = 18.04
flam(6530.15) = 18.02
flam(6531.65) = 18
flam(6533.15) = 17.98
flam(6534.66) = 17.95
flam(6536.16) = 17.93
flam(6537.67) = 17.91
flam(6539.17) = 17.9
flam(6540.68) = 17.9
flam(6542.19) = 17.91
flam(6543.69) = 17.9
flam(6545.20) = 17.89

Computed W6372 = 18.1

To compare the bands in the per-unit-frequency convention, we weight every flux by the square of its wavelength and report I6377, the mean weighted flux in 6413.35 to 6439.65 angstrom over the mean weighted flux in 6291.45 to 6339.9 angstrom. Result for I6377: 1.05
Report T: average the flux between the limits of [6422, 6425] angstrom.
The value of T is 17.5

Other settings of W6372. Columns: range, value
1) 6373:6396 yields 18.1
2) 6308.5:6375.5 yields 17.5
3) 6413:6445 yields 17.7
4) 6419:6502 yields 17.7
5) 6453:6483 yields 17.9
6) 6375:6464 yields 17.8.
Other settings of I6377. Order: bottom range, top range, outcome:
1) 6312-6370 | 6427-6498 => 1.06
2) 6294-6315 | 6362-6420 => 1.06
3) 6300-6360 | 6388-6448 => 1.05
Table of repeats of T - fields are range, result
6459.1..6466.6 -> 17.8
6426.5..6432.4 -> 17.8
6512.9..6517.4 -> 17.9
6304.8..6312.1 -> 17.5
